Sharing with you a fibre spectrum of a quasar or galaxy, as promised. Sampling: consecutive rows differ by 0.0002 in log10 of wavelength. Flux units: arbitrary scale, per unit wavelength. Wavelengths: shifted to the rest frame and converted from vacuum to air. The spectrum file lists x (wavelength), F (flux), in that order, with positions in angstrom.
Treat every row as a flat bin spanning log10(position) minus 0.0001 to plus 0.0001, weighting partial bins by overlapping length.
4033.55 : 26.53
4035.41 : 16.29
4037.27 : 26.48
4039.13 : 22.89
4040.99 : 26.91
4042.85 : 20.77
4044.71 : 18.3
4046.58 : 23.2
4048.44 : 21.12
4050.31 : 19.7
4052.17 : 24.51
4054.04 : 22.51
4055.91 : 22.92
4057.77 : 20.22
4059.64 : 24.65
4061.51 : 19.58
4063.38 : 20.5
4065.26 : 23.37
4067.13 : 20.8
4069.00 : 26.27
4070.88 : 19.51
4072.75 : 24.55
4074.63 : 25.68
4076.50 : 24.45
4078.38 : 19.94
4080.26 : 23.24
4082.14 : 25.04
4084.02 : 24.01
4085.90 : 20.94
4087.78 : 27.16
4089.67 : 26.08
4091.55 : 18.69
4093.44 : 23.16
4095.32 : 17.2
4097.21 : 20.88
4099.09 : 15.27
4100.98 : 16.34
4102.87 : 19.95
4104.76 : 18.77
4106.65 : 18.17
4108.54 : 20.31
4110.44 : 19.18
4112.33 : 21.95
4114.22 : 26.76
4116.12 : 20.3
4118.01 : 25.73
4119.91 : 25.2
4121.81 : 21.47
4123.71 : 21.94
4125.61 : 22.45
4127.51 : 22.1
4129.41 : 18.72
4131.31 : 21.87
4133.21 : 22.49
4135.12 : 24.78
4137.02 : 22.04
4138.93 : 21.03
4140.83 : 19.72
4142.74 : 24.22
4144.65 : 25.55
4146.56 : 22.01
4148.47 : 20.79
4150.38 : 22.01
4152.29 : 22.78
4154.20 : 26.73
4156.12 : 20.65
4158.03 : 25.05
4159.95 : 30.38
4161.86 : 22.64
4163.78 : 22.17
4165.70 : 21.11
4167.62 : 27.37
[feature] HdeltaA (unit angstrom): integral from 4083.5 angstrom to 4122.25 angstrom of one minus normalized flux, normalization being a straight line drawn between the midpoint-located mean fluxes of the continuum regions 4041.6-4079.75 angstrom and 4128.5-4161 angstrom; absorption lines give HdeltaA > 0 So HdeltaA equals 2.25 angstrom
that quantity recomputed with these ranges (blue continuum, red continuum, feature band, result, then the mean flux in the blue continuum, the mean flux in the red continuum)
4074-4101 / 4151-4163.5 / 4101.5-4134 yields 2.2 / 22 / 24.5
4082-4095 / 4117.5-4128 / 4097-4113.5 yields 2.9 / 23.2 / 23.1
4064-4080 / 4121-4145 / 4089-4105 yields 2.2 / 23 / 22.1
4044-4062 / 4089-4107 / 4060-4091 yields -3.9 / 21.8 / 19.4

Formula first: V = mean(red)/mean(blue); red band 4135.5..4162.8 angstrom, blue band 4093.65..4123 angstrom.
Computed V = 1.13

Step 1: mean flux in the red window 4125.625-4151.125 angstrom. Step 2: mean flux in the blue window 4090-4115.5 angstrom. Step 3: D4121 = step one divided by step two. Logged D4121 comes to 1.1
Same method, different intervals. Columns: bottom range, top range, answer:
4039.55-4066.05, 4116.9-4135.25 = 1.02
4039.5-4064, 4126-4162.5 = 1.04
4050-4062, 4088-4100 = 0.93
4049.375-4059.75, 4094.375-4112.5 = 0.84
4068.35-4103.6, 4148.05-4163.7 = 1.09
